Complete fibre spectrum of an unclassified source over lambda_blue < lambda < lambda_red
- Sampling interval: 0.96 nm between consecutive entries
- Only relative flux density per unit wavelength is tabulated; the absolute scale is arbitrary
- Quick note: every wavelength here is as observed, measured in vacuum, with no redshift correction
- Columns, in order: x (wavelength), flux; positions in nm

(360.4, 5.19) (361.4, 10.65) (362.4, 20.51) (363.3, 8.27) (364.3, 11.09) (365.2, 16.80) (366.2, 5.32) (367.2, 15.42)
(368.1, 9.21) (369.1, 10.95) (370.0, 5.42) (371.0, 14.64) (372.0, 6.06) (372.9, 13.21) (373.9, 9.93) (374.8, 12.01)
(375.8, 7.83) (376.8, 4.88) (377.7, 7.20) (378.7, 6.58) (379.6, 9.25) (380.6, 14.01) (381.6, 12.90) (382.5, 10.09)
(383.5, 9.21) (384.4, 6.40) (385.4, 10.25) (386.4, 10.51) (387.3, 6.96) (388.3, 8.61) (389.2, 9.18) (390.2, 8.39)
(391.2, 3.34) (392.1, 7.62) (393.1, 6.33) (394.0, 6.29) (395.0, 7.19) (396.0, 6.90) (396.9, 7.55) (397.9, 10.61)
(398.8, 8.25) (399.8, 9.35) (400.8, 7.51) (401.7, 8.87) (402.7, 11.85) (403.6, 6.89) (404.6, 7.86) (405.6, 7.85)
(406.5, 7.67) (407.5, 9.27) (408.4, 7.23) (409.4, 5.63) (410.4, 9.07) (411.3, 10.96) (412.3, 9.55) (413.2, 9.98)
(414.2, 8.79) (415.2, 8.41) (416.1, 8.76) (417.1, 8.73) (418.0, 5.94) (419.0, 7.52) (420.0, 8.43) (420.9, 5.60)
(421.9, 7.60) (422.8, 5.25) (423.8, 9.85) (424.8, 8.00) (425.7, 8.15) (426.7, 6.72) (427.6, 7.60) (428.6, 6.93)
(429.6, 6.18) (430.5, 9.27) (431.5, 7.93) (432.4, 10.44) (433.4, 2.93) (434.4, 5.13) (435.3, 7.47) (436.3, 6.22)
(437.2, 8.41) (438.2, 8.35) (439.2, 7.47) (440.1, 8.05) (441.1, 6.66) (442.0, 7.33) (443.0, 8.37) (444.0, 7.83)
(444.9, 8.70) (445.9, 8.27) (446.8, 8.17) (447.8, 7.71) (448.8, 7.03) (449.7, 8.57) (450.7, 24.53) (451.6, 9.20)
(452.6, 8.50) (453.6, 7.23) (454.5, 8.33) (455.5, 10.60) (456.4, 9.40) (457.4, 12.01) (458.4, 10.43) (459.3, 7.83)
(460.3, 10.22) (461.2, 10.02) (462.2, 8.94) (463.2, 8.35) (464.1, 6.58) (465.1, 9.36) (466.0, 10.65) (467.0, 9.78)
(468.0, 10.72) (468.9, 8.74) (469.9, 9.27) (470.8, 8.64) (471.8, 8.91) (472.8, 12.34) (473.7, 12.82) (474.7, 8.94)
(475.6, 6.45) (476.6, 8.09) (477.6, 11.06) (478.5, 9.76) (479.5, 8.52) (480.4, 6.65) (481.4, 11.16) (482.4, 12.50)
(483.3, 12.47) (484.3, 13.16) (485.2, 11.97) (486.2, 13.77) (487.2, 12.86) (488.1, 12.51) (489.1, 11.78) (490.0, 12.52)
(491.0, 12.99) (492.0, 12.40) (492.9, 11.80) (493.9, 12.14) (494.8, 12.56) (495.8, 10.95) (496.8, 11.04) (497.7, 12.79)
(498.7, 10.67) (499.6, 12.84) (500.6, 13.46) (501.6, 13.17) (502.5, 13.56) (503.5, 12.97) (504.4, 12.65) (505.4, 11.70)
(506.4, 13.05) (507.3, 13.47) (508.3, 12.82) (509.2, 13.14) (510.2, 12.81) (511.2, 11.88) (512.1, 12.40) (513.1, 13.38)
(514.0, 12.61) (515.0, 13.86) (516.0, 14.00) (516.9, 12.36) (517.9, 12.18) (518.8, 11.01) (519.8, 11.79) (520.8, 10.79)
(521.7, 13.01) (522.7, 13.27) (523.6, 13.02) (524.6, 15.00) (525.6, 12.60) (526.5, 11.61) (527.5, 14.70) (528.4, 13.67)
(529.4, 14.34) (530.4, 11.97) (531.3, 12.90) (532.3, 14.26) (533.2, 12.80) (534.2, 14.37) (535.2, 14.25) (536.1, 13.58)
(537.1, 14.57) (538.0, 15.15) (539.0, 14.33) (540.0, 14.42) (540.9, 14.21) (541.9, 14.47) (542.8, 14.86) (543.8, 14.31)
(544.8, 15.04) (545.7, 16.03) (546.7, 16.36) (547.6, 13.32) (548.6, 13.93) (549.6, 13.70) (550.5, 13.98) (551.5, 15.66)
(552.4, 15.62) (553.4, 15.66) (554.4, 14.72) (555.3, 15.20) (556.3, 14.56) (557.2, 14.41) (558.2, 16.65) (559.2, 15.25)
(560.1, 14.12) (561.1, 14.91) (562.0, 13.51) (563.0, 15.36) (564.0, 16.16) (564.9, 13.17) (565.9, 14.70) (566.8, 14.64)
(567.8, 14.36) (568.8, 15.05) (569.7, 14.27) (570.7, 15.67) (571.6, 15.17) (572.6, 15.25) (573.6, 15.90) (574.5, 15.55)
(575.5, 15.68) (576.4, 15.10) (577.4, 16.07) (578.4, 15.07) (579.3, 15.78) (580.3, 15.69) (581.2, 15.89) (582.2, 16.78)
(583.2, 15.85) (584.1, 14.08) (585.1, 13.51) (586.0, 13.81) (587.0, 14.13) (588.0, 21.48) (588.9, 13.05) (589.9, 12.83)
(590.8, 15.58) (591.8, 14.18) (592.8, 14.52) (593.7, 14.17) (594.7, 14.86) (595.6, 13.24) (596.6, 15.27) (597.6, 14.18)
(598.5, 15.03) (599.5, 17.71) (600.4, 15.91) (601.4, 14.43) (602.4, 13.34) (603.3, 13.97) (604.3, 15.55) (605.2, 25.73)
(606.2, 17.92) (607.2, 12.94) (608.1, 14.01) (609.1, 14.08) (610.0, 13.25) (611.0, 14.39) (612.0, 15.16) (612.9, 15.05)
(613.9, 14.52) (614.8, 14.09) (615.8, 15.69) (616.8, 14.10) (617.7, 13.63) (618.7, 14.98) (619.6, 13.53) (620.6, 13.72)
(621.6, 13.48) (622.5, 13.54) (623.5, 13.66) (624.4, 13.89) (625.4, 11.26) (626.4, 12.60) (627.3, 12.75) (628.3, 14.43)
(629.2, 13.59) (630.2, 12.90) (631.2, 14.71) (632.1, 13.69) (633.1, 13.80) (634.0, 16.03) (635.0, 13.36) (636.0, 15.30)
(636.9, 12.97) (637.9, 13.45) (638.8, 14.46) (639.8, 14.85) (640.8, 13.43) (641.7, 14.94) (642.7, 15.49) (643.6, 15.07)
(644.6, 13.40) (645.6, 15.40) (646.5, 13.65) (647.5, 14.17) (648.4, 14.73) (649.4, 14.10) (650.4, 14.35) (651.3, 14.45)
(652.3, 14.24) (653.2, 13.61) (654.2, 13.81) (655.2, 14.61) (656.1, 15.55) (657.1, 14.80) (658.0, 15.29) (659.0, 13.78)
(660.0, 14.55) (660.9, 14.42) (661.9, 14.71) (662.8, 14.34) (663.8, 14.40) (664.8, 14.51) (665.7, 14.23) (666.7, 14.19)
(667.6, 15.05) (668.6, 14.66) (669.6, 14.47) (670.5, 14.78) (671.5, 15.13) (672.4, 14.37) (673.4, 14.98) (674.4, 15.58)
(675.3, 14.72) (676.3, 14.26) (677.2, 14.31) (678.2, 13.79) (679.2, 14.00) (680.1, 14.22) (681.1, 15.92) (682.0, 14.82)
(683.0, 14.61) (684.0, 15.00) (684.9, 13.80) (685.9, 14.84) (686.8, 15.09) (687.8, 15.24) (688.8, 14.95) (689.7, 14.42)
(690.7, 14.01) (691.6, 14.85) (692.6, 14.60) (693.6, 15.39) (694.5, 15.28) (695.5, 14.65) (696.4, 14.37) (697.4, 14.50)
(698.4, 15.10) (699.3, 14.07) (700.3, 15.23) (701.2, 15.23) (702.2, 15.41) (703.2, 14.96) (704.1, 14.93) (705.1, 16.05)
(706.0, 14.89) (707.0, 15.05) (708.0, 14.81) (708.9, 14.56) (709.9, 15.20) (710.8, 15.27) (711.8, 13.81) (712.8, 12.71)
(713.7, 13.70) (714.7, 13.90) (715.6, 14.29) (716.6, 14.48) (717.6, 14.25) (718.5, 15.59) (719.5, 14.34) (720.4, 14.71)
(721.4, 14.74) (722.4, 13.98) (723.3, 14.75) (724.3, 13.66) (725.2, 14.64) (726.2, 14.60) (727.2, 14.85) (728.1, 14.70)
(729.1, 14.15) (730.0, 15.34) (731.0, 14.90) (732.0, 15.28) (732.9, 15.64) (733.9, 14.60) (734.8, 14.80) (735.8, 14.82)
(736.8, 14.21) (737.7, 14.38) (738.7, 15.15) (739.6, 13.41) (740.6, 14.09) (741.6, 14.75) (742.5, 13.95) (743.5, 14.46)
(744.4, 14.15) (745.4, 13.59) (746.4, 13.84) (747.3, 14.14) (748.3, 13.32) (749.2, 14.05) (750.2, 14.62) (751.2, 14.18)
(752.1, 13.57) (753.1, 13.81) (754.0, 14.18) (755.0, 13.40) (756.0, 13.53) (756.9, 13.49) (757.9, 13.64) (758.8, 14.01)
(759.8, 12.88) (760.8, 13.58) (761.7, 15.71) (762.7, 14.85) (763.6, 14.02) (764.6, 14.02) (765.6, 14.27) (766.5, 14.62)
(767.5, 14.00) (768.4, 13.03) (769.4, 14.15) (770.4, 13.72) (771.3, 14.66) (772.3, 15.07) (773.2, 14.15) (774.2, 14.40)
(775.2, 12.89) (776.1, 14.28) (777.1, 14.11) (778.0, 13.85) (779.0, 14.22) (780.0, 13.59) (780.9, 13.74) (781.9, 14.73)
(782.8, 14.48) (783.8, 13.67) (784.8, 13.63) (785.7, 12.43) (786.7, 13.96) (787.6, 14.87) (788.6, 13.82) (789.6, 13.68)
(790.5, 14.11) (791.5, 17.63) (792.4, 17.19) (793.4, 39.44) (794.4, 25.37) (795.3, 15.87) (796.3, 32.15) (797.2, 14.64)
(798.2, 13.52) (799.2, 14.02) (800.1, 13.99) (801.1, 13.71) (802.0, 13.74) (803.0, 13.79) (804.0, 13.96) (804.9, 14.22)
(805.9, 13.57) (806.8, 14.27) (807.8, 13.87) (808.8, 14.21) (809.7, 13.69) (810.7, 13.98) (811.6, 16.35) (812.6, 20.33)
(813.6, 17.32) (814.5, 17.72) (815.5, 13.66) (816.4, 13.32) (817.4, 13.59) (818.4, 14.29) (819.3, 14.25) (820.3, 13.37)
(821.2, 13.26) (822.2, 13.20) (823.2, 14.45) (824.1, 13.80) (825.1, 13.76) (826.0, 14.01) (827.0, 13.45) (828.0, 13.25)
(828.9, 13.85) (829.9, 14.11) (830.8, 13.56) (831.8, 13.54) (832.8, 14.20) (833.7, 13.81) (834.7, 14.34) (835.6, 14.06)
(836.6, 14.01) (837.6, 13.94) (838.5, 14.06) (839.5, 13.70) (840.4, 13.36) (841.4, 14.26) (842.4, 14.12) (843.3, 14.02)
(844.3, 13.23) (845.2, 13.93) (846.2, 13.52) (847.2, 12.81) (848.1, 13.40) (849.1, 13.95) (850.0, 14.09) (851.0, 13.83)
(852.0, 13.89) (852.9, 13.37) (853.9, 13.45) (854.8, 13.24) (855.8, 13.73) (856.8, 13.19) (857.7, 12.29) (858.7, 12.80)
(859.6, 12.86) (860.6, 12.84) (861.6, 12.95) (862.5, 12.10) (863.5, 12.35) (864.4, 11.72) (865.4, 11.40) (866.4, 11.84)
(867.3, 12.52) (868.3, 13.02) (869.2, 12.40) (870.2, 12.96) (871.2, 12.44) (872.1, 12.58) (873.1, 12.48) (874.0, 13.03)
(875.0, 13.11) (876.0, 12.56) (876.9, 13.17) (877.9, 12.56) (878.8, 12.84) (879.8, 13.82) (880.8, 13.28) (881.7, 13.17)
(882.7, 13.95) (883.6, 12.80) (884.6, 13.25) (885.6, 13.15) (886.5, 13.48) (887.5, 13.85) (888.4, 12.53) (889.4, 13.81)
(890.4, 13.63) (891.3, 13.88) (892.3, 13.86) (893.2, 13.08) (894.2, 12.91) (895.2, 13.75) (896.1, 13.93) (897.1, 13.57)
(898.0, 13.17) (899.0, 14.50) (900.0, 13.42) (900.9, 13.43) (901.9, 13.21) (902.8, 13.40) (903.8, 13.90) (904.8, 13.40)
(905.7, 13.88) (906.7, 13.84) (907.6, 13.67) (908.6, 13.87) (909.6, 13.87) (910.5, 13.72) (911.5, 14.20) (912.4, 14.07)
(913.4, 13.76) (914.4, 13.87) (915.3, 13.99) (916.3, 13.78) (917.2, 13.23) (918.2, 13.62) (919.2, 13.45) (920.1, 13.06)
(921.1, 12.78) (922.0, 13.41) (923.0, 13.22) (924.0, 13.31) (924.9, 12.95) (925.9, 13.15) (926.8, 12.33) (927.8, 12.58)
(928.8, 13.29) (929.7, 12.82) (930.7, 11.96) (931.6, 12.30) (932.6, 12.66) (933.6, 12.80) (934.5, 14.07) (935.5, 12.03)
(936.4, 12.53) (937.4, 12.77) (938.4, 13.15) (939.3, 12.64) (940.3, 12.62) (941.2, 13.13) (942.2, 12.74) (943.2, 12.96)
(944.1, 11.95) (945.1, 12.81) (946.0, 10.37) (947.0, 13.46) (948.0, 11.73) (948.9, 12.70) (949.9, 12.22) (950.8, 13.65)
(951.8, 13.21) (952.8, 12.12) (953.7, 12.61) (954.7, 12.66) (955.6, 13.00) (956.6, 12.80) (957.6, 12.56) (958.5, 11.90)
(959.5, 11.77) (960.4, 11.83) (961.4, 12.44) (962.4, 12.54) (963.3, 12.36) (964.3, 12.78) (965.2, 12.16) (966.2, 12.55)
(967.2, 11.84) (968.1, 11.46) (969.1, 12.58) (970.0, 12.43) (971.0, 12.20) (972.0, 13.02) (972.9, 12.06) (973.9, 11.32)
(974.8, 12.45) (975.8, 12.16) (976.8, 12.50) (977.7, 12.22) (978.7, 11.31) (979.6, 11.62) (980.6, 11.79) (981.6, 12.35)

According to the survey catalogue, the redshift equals 0.209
